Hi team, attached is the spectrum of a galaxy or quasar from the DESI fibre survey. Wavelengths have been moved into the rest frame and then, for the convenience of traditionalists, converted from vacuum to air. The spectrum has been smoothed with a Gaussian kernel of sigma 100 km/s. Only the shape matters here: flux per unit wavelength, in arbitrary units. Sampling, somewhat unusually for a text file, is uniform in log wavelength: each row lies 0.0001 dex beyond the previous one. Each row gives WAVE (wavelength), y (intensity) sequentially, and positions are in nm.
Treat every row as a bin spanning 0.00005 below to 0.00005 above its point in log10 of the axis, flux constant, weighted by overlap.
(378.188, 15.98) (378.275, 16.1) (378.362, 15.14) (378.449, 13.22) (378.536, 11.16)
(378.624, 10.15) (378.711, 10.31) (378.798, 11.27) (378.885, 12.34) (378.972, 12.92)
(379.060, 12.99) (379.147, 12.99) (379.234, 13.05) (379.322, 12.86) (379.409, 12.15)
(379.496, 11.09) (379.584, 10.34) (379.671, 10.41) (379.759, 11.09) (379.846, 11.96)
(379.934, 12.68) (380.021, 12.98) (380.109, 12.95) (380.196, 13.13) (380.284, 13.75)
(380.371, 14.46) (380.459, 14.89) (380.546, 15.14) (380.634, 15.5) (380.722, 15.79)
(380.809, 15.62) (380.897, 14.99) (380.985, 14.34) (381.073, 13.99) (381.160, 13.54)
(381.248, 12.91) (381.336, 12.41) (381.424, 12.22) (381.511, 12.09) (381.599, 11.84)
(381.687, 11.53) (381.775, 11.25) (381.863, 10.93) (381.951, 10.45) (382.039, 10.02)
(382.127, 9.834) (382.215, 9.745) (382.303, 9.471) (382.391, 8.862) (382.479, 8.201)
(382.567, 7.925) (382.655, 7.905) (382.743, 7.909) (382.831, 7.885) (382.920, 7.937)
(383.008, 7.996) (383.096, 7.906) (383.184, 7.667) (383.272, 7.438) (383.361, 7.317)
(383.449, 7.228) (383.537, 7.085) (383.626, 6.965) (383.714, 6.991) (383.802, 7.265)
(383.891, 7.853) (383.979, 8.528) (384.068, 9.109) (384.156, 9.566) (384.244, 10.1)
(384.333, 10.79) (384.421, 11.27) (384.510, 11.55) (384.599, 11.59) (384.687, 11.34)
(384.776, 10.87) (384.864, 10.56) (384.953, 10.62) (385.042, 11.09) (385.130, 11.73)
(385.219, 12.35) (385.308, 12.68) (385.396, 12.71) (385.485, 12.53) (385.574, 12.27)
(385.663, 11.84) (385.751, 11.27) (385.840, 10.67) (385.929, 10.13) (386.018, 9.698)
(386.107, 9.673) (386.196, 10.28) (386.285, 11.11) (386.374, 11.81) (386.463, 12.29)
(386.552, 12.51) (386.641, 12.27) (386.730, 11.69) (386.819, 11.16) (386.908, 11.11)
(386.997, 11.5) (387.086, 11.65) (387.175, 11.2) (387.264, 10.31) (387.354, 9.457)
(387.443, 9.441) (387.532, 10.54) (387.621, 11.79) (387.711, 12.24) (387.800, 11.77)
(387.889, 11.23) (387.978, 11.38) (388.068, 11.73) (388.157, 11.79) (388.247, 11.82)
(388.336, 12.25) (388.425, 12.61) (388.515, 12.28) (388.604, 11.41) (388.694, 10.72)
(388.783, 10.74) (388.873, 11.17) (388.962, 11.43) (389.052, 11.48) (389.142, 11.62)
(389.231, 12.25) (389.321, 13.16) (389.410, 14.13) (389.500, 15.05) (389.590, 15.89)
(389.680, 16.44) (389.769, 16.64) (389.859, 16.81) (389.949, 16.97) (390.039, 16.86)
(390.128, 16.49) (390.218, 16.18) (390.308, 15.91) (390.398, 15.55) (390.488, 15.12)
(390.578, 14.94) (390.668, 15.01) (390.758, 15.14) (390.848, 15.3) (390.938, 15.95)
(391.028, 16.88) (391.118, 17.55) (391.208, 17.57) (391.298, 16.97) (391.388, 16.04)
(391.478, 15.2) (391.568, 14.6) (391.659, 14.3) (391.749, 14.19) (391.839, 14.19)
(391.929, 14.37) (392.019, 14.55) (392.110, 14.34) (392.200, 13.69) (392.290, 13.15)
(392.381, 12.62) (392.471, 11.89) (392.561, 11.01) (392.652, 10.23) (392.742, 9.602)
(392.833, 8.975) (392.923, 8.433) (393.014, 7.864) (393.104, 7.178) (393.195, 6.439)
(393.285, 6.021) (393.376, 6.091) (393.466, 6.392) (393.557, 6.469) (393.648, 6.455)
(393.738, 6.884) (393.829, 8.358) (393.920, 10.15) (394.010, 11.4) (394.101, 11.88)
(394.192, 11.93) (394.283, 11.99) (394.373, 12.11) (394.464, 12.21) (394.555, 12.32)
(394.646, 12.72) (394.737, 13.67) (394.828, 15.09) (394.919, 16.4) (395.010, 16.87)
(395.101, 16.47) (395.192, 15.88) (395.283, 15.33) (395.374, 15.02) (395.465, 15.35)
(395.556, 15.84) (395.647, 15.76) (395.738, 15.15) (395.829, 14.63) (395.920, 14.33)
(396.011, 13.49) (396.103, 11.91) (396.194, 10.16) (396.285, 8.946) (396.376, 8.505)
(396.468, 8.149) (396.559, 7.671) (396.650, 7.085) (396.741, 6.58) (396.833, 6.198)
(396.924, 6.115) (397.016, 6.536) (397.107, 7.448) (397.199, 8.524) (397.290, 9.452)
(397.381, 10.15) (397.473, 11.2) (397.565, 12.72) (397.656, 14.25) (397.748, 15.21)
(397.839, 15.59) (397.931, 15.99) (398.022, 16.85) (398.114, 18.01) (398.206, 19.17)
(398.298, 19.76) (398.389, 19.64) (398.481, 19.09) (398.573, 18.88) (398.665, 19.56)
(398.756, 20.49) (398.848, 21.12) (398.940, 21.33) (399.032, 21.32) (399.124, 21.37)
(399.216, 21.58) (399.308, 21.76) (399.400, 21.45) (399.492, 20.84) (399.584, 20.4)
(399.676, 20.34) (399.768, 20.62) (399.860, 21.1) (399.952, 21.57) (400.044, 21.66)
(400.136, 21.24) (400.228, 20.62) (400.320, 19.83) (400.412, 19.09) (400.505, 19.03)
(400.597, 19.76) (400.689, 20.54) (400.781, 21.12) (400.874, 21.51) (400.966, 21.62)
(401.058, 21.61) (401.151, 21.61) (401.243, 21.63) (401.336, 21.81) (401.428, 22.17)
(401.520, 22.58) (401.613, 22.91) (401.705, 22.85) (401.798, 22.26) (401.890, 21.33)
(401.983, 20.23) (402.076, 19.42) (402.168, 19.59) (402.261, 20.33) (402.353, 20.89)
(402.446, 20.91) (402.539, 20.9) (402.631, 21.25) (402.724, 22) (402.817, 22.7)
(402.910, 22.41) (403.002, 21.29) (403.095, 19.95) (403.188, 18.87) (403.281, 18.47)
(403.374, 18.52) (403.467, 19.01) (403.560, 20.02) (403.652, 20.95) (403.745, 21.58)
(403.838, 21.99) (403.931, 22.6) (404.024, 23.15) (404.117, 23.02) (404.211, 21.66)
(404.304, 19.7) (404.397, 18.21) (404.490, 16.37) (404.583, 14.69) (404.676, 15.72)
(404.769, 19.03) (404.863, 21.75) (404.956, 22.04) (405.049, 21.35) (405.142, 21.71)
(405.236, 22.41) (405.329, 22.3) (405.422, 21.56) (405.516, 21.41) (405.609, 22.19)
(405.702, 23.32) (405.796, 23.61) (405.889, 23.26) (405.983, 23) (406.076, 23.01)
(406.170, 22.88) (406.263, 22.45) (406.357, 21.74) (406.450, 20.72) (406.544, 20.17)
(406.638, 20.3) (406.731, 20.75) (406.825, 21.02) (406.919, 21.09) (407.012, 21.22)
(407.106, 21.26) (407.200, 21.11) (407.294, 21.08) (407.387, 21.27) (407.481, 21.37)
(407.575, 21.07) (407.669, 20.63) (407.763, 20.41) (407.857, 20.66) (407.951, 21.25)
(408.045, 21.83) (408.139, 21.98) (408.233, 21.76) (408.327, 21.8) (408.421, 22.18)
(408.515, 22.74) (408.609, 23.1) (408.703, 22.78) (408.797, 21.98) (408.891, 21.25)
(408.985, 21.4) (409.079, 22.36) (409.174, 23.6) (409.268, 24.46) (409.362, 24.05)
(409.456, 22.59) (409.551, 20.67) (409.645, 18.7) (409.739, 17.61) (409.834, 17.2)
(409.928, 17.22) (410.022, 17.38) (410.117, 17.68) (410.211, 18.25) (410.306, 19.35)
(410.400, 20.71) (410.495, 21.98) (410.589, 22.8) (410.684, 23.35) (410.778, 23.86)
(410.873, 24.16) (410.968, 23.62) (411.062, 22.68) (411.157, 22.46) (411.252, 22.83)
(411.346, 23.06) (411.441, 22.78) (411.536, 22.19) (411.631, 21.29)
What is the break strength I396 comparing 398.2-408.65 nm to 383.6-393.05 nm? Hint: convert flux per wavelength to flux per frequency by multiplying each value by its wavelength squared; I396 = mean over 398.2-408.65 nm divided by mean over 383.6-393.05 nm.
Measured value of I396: 1.83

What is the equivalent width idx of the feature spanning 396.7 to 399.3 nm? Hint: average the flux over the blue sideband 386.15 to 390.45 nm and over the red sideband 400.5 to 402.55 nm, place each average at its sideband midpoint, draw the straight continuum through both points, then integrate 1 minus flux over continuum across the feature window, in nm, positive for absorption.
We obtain 0.52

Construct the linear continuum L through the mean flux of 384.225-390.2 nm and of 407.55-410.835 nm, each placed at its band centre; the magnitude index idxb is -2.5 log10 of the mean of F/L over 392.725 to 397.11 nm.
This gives 0.38 mag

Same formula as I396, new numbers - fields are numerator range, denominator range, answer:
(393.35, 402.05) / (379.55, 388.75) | 1.54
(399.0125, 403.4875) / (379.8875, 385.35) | 2.13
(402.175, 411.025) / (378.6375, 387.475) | 2.16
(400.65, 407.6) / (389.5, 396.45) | 1.70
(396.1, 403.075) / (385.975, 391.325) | 1.44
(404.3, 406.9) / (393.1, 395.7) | 1.88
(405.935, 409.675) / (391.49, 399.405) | 1.77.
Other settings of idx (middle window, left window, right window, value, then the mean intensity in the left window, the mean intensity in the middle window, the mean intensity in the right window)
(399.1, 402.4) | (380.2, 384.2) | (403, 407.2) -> -0.371 nm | 10.5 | 21.1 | 20.9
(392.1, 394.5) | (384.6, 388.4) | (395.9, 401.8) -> 0.792 nm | 11.4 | 9.69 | 17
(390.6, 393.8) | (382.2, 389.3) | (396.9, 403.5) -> 0.472 nm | 10.4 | 12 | 19.1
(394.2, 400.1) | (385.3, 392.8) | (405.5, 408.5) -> 0.662 nm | 13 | 15.1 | 21.6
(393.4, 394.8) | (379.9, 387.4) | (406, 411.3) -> 0.458 nm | 10.9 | 10.3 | 21.4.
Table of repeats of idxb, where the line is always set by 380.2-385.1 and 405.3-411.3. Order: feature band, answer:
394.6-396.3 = 0.11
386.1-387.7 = 0.12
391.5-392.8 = 0.12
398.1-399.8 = -0.16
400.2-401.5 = -0.14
